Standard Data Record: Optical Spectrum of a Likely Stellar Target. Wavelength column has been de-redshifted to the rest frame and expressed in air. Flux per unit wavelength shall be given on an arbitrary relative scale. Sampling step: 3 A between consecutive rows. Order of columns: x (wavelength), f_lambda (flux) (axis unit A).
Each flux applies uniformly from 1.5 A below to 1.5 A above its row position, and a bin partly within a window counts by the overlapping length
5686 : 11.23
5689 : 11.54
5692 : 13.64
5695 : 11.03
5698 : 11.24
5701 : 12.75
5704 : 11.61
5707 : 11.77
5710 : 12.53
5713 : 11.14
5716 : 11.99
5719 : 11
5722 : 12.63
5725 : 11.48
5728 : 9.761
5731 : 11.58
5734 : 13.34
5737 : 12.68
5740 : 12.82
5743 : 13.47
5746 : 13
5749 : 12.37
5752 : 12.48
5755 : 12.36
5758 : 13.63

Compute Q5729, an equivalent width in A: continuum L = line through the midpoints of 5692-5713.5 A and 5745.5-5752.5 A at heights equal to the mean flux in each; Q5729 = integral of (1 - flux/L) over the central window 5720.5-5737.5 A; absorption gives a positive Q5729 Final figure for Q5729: 0.6 A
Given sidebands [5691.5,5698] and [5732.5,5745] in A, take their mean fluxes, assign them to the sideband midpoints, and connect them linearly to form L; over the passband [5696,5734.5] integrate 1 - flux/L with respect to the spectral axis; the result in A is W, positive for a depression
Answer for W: 2.24 A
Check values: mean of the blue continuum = 11.9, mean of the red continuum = 13.1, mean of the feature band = 11.7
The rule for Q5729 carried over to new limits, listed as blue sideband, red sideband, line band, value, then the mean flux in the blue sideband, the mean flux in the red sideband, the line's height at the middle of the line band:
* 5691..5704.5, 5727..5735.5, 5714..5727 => 0.1 A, 12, 11.7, 11.8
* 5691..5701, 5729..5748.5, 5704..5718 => 0.5 A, 12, 12.7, 12.3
